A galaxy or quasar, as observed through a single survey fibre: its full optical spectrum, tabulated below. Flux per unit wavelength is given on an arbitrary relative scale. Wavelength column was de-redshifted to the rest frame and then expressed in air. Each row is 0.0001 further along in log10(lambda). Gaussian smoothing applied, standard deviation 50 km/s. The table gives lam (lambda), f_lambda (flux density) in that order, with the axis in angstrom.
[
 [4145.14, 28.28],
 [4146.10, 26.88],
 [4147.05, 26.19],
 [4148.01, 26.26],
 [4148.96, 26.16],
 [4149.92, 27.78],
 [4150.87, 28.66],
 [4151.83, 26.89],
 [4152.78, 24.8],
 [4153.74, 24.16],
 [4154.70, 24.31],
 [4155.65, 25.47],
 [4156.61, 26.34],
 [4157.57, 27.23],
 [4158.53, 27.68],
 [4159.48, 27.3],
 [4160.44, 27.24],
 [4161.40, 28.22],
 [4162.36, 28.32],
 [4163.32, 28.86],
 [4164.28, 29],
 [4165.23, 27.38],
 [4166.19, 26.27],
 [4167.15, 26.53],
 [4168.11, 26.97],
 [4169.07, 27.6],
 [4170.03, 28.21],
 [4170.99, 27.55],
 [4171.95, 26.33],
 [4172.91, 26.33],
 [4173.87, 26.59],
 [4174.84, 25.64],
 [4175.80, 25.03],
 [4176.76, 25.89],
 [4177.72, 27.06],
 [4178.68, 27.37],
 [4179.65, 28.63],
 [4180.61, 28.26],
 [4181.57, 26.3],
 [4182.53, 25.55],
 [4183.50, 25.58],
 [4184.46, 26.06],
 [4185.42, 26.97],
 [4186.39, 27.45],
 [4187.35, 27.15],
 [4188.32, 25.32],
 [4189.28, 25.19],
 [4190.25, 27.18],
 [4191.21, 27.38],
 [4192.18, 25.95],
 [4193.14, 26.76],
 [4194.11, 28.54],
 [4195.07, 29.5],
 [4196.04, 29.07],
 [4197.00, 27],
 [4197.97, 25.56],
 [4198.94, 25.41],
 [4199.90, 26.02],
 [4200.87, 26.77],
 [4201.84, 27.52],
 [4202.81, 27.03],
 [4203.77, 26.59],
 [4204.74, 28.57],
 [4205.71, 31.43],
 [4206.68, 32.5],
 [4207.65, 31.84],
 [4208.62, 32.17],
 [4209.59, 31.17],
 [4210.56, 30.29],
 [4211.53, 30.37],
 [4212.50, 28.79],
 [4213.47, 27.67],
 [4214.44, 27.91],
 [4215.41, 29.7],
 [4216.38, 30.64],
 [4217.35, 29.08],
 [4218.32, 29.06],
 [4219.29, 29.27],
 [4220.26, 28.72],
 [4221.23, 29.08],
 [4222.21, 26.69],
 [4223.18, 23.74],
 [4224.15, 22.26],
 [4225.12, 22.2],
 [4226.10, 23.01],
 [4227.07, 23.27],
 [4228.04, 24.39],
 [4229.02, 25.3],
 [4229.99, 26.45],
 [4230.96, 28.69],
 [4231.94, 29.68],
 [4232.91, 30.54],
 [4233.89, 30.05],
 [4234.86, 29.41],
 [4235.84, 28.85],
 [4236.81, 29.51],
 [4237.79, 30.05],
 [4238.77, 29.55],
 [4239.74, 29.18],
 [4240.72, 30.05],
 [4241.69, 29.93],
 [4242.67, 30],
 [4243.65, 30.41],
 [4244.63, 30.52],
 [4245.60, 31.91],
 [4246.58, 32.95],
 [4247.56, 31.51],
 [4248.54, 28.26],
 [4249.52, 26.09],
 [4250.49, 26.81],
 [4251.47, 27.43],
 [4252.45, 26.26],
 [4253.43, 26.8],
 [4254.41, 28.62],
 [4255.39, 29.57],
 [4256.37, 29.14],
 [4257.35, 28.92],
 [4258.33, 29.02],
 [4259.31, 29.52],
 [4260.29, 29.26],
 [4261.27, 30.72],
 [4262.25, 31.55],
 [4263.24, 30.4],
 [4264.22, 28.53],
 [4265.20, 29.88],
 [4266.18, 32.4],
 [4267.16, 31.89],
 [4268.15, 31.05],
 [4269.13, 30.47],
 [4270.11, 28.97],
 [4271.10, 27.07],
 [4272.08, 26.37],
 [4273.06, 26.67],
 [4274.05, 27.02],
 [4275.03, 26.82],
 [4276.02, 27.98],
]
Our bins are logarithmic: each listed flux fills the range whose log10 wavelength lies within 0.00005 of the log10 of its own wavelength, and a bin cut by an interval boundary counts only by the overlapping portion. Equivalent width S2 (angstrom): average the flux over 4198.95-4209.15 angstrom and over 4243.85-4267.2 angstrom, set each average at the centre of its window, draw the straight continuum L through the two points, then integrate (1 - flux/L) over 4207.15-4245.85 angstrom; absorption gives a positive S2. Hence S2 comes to 0.8 angstrom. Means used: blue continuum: 28.9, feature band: 28.5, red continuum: 29.5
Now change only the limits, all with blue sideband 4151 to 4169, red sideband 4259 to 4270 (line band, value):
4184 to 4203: 0.8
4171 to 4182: 0.3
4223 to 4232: 1.4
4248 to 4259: 0.8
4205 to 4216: -0.7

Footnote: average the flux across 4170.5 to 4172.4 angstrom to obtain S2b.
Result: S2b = 27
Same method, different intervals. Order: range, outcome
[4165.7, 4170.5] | 27.1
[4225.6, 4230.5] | 24.5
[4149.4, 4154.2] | 26.5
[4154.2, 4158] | 25.8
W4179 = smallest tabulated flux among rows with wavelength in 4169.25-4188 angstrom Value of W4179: 25.03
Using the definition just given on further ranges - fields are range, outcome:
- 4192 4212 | 25.41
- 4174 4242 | 22.2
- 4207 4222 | 27.67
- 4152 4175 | 24.16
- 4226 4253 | 23.01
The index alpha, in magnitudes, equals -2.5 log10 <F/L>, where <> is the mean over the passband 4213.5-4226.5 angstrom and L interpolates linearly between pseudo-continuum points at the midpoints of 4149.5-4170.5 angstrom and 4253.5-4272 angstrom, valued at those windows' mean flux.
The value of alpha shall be 0.06 mag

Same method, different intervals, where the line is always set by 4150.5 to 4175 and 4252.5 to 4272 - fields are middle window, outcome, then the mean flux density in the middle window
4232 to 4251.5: -0.03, 29.7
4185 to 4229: 0.02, 27.6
